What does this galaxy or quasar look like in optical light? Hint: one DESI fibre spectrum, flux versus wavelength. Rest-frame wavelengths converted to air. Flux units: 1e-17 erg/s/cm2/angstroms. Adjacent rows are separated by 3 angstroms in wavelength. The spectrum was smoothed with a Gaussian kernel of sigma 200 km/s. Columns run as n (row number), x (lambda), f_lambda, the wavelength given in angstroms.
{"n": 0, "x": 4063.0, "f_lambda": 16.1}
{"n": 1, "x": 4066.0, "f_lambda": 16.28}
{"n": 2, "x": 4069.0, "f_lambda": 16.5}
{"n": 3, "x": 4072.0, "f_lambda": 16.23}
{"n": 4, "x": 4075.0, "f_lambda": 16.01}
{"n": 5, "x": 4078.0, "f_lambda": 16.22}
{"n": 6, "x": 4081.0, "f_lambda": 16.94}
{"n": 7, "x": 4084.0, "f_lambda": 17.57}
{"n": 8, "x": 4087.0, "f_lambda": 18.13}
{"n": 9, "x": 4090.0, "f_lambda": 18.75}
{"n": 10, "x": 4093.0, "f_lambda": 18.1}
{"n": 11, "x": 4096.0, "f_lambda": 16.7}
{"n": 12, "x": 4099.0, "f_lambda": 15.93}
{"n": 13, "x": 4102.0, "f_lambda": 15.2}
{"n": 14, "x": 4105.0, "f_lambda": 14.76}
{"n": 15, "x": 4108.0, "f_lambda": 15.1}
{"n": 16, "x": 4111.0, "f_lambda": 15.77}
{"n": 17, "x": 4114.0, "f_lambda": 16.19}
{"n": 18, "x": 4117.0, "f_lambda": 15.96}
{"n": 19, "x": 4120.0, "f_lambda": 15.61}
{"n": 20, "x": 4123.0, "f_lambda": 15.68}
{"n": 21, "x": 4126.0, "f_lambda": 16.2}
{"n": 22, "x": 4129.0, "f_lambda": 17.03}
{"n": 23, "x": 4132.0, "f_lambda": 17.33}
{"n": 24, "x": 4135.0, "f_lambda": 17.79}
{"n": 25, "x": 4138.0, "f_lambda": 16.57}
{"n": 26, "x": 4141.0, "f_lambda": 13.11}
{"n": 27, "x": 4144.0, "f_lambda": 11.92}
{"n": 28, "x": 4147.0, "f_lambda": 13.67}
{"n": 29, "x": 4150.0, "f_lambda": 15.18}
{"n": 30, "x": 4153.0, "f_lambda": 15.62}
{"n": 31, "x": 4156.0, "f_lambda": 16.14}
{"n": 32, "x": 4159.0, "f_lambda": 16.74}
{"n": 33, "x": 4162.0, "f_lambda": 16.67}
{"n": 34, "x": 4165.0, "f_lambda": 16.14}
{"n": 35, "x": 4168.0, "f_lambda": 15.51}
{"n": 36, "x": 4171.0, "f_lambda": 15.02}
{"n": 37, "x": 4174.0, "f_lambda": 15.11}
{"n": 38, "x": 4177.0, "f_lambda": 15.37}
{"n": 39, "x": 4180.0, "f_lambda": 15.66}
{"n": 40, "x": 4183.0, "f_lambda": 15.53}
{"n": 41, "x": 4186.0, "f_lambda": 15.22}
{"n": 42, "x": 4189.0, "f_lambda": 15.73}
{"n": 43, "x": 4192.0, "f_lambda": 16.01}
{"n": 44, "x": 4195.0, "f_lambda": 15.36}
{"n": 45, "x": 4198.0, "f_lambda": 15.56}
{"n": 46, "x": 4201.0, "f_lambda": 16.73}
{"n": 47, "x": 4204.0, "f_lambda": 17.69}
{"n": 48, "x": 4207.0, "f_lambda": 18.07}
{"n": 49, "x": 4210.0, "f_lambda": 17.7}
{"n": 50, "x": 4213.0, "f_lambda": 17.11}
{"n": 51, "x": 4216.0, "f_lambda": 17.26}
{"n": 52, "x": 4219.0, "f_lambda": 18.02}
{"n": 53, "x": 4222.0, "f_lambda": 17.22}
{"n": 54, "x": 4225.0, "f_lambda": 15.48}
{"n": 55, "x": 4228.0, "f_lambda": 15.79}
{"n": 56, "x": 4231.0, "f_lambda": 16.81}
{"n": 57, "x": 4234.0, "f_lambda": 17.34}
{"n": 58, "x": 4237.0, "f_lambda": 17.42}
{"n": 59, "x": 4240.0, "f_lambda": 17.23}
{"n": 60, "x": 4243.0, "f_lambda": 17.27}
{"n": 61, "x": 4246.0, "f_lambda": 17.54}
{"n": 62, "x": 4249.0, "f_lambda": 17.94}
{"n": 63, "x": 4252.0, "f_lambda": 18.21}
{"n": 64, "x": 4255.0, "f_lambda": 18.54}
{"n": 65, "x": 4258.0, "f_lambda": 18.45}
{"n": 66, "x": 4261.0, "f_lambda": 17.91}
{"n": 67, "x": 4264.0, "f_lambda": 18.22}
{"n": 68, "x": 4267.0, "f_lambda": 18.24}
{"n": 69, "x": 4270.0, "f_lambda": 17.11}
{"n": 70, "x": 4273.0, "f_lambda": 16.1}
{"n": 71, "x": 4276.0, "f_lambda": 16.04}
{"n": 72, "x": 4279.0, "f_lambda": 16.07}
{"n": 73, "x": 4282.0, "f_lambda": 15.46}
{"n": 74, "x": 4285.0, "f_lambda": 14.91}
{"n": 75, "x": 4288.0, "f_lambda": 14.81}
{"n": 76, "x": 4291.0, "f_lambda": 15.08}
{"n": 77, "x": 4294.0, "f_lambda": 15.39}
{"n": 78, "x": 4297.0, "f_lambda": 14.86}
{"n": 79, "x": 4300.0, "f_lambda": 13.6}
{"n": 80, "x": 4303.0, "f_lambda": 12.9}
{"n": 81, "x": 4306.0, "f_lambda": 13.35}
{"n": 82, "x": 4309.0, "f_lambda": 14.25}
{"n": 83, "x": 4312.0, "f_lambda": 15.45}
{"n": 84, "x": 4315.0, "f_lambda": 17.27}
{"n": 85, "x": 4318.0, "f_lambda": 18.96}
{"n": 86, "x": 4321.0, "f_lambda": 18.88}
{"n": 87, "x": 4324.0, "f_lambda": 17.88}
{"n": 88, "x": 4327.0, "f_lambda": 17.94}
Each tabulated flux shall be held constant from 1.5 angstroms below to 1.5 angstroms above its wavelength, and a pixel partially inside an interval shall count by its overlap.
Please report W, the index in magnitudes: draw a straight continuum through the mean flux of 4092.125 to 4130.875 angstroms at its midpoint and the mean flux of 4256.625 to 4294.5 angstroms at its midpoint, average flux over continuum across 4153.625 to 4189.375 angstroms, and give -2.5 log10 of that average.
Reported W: 0.03 mag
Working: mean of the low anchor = 16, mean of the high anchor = 16.5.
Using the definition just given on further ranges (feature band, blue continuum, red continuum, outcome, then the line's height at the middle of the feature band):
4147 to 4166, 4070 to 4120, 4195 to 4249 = 0.06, 16.7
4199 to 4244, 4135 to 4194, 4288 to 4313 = -0.15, 15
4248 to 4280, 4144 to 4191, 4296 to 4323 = -0.13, 15.5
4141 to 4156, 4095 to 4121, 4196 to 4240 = 0.14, 16.2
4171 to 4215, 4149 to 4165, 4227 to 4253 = 0.03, 16.6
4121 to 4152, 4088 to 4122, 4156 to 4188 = 0.04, 16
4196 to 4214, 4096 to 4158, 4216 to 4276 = -0.02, 16.8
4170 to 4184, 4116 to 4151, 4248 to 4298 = 0.04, 15.9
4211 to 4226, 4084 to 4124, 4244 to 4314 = -0.06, 16.2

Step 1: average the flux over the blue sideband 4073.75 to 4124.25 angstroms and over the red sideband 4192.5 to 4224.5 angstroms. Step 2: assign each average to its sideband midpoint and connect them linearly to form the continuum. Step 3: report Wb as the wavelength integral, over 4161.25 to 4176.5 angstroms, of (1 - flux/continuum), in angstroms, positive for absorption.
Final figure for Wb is 1.05 angstroms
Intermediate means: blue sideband 16.4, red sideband 17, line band 15.6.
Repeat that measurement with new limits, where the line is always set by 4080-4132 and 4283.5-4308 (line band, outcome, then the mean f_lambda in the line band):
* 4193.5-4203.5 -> -0.4 angstroms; 16.1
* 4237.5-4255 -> -3.3 angstroms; 17.7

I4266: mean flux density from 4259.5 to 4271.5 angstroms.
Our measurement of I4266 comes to 17.9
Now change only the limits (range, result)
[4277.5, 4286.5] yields 15.5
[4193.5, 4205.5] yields 16.3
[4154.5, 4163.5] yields 16.5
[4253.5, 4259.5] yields 18.5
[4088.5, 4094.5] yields 18.4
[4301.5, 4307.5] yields 13.1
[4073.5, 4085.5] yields 16.7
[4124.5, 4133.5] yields 16.9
